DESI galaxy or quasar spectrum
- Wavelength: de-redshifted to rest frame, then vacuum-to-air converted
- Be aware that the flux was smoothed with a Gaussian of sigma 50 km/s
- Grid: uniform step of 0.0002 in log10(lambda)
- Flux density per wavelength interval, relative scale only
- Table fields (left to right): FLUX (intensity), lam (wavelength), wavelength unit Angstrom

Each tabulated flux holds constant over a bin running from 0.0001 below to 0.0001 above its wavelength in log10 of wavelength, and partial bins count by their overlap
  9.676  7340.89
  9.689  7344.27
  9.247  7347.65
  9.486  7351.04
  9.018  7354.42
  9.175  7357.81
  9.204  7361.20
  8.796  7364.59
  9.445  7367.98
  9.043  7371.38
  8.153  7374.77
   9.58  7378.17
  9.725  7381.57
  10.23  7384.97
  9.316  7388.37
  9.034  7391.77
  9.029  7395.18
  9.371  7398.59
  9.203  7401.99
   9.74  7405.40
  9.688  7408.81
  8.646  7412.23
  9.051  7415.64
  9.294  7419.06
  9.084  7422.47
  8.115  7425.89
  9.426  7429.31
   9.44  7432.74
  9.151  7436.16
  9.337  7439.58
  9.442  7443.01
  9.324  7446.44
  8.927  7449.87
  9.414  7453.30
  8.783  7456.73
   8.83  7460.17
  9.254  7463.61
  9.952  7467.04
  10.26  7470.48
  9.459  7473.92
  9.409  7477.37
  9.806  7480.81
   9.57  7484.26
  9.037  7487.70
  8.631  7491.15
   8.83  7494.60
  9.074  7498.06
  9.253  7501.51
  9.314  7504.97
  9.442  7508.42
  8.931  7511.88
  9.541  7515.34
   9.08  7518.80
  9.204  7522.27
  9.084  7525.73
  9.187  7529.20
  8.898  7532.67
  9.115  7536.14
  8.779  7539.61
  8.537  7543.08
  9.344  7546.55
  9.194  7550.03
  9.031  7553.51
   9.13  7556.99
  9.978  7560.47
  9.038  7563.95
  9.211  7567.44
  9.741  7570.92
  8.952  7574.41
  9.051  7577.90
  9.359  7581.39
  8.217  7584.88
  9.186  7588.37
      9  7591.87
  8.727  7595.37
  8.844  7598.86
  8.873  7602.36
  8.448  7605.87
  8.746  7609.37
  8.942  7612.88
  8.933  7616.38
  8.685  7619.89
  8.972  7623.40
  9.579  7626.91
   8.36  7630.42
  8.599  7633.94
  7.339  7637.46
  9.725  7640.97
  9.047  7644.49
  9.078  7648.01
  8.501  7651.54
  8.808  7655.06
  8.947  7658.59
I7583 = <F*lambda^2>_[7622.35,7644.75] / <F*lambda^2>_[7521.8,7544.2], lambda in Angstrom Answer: 1.01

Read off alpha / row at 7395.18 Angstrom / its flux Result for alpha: 9.029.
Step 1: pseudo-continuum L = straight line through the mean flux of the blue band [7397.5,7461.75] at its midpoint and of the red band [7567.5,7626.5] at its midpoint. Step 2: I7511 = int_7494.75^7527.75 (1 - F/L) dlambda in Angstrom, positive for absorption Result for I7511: -0.5 Angstrom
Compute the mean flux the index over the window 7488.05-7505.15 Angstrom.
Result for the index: 8.99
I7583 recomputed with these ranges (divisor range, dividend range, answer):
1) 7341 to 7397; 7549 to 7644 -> 1.03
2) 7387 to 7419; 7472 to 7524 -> 1.03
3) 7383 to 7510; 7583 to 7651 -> 0.99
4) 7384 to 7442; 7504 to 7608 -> 1.02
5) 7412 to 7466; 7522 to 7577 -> 1.03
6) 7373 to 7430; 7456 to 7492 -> 1.04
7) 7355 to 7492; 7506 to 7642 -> 1.01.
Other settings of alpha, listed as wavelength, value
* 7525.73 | 9.084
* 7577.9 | 9.051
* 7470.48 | 10.26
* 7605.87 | 8.448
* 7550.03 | 9.194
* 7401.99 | 9.203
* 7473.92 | 9.459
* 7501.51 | 9.253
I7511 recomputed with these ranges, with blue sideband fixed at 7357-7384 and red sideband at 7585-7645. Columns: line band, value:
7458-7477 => -1.1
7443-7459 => -0.2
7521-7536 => -0.3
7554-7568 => -0.7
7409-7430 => 0.3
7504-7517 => -0.5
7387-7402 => -0.1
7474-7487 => -0.8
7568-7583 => -0.7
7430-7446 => -0.5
